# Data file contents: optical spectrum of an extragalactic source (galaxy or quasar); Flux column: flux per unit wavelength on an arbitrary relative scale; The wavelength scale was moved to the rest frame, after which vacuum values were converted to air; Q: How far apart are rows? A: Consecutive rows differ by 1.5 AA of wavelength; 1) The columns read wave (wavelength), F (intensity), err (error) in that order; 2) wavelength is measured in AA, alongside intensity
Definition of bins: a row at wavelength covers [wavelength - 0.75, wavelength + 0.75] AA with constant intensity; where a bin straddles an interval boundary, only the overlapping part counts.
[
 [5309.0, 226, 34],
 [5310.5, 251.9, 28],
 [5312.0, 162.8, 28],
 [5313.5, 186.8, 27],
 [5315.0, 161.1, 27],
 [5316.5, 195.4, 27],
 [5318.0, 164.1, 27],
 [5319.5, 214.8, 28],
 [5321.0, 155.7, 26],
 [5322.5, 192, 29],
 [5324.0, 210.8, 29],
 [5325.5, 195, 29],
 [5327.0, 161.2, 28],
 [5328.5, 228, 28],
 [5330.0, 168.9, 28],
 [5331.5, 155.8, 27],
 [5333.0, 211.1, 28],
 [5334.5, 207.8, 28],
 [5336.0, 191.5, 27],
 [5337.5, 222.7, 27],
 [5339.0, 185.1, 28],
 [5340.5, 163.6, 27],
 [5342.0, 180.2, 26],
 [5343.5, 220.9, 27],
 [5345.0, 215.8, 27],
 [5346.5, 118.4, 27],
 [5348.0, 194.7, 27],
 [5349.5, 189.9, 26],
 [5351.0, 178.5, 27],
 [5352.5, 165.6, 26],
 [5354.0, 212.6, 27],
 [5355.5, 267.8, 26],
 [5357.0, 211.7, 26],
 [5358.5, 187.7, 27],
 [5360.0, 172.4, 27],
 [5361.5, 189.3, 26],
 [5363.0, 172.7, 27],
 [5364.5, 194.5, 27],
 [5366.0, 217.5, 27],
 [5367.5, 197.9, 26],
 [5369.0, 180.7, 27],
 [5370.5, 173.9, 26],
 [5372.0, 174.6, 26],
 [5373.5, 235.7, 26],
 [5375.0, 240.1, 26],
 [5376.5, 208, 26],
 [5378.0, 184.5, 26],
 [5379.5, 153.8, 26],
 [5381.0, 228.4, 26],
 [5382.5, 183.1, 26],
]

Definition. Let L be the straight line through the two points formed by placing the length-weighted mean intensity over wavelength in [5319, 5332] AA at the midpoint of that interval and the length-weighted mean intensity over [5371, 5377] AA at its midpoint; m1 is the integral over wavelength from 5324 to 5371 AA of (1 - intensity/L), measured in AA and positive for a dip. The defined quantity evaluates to 1.6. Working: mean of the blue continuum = 187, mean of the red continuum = 213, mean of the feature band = 192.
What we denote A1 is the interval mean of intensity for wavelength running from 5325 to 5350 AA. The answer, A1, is 189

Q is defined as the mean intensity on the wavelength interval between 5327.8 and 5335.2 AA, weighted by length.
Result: 194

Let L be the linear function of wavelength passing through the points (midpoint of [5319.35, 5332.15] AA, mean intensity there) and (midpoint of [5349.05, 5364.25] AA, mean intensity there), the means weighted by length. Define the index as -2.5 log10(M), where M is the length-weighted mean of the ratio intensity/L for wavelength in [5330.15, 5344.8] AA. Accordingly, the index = -0.02 mag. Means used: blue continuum 186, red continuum 195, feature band 193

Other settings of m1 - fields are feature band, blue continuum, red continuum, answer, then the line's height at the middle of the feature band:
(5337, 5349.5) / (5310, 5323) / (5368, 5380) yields 0.2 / 190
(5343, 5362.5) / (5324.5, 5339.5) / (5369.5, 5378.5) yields 0.4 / 198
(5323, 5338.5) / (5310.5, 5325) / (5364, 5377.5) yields -0.4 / 190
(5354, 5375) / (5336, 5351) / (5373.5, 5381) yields -0.3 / 198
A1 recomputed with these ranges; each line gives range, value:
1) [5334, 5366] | 193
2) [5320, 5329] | 190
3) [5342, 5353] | 184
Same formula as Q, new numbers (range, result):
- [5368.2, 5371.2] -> 178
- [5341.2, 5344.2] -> 200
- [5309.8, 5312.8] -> 206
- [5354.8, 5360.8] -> 209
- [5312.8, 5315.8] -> 174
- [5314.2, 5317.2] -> 178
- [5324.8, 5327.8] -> 179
